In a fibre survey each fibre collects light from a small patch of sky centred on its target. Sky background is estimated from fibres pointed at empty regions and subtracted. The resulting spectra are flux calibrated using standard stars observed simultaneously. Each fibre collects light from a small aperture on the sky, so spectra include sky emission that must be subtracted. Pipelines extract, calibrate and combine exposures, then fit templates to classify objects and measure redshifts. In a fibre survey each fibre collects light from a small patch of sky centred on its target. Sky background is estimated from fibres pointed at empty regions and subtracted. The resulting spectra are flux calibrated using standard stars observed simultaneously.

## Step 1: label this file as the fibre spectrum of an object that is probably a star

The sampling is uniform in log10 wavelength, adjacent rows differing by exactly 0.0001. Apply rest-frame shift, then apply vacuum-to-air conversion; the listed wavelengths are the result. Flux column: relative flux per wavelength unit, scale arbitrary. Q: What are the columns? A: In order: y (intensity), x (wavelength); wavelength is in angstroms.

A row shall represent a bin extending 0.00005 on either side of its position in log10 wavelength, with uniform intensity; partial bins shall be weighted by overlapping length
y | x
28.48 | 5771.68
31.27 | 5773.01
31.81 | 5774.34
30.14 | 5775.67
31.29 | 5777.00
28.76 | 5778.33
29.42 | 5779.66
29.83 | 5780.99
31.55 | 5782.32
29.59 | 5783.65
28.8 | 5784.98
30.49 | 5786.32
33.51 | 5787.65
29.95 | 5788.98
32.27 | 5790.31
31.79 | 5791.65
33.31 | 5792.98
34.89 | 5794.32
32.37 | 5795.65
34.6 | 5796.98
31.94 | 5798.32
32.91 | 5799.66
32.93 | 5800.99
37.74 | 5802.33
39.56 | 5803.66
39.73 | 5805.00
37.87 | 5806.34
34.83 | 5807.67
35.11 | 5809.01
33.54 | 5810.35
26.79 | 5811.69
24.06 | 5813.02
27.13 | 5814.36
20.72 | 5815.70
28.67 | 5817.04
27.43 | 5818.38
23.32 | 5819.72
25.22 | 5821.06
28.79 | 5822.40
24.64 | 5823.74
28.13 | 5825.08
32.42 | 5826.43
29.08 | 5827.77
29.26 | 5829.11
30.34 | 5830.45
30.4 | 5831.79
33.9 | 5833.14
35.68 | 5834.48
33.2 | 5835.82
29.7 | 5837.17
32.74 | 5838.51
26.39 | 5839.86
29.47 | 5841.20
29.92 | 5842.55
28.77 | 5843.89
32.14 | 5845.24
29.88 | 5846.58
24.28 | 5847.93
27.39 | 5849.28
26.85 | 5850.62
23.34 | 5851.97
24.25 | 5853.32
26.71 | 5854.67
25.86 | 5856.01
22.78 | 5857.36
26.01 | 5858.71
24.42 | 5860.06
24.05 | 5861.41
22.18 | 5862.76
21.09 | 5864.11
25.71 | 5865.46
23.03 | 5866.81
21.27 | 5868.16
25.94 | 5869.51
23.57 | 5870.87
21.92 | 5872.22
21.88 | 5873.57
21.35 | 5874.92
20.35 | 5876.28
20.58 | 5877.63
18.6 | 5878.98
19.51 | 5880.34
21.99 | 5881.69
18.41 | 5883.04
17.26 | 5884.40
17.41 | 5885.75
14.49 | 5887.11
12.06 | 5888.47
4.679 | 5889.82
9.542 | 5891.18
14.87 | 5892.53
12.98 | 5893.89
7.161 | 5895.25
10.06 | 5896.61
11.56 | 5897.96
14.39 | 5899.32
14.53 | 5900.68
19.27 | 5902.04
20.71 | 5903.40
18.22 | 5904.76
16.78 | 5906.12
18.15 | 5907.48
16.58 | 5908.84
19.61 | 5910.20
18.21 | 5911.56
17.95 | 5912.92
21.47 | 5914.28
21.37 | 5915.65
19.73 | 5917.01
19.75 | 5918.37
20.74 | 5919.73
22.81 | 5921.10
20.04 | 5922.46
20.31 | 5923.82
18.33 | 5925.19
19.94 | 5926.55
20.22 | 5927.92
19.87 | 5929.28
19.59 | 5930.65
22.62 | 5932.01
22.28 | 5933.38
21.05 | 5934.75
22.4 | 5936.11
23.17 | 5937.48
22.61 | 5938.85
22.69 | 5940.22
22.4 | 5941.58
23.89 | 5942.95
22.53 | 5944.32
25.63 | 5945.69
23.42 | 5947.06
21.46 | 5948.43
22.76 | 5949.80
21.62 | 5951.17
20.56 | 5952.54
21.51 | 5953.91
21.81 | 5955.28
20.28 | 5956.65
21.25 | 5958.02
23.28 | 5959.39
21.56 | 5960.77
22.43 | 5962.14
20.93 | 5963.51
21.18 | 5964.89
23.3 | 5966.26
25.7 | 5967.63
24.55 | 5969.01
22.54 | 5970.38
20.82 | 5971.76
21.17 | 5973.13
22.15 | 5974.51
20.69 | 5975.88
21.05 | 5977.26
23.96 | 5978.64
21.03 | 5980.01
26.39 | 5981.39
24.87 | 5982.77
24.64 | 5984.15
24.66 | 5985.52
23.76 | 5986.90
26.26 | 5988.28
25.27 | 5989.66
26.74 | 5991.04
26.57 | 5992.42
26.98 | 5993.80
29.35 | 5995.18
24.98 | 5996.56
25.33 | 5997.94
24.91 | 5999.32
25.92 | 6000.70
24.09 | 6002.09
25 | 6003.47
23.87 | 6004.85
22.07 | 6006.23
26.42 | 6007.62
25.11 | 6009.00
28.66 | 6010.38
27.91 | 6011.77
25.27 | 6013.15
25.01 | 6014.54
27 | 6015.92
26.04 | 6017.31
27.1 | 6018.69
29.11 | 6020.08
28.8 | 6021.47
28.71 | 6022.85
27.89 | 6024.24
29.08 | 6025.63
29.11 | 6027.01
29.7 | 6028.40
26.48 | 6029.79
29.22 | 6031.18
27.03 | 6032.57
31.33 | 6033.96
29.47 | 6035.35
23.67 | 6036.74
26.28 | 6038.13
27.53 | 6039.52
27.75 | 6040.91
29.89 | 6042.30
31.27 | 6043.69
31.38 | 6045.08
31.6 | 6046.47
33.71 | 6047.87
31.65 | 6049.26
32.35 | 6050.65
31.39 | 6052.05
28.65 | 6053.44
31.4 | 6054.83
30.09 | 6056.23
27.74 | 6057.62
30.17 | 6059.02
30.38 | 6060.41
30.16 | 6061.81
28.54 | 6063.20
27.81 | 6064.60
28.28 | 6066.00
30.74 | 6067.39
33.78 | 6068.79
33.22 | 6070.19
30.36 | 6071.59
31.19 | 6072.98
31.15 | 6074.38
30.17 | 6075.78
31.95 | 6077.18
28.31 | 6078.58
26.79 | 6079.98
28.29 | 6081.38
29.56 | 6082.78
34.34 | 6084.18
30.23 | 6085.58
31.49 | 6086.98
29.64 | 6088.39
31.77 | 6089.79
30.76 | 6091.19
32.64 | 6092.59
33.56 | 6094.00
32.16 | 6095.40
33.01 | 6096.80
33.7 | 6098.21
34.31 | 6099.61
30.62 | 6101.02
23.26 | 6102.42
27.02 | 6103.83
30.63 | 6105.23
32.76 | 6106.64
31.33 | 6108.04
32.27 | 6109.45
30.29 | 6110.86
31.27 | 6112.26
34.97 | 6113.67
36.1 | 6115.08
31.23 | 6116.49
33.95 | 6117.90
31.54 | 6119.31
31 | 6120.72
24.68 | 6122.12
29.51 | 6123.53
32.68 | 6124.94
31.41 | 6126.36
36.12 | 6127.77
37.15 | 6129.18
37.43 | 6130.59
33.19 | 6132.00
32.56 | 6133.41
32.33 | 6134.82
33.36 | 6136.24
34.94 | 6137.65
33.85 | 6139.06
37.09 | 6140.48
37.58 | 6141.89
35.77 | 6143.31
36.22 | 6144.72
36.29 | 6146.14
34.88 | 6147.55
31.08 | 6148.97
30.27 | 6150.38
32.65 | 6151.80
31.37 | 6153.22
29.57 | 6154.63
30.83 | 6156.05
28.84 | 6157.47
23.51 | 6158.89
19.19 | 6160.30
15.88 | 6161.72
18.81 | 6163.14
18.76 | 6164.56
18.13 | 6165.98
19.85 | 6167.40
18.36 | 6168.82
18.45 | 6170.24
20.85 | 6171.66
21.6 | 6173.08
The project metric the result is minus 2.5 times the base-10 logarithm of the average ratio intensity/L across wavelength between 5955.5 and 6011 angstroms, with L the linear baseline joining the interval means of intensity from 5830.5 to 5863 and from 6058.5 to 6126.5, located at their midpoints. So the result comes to 0.23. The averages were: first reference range 28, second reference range 30.9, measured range 24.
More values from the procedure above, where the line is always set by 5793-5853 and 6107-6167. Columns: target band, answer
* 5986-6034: 0.15 mag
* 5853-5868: 0.25 mag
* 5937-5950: 0.31 mag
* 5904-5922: 0.50 mag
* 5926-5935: 0.42 mag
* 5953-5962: 0.38 mag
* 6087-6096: -0.03 mag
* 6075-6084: 0.05 mag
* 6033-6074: 0.03 mag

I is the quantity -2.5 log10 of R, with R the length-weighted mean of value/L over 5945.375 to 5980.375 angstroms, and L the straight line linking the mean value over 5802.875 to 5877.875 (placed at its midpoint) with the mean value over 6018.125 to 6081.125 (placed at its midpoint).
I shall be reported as 0.28 mag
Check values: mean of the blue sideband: 27.6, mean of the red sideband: 29.6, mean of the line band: 22.2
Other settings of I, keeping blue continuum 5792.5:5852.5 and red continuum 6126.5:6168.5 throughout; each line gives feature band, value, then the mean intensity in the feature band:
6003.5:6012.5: 0.181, 25.6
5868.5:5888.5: 0.458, 20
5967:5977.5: 0.331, 22.4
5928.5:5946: 0.336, 22.3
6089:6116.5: -0.052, 31.7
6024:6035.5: 0.054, 28.8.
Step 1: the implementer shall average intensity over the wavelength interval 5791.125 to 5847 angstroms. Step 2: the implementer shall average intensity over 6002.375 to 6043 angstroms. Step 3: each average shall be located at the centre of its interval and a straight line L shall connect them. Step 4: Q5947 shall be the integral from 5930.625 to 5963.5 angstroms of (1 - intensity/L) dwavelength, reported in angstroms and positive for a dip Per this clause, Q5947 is 7.4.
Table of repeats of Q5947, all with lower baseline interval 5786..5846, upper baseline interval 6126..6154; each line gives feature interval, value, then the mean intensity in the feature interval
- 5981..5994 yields 2.87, 25.5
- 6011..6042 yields 5.08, 27.7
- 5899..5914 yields 6.62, 17.9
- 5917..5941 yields 8.31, 21.1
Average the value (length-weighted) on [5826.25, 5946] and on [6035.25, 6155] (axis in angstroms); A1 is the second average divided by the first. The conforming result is 1.4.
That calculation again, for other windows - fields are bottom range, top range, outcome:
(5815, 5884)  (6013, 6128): 1.16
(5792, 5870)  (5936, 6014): 0.82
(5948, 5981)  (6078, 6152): 1.46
